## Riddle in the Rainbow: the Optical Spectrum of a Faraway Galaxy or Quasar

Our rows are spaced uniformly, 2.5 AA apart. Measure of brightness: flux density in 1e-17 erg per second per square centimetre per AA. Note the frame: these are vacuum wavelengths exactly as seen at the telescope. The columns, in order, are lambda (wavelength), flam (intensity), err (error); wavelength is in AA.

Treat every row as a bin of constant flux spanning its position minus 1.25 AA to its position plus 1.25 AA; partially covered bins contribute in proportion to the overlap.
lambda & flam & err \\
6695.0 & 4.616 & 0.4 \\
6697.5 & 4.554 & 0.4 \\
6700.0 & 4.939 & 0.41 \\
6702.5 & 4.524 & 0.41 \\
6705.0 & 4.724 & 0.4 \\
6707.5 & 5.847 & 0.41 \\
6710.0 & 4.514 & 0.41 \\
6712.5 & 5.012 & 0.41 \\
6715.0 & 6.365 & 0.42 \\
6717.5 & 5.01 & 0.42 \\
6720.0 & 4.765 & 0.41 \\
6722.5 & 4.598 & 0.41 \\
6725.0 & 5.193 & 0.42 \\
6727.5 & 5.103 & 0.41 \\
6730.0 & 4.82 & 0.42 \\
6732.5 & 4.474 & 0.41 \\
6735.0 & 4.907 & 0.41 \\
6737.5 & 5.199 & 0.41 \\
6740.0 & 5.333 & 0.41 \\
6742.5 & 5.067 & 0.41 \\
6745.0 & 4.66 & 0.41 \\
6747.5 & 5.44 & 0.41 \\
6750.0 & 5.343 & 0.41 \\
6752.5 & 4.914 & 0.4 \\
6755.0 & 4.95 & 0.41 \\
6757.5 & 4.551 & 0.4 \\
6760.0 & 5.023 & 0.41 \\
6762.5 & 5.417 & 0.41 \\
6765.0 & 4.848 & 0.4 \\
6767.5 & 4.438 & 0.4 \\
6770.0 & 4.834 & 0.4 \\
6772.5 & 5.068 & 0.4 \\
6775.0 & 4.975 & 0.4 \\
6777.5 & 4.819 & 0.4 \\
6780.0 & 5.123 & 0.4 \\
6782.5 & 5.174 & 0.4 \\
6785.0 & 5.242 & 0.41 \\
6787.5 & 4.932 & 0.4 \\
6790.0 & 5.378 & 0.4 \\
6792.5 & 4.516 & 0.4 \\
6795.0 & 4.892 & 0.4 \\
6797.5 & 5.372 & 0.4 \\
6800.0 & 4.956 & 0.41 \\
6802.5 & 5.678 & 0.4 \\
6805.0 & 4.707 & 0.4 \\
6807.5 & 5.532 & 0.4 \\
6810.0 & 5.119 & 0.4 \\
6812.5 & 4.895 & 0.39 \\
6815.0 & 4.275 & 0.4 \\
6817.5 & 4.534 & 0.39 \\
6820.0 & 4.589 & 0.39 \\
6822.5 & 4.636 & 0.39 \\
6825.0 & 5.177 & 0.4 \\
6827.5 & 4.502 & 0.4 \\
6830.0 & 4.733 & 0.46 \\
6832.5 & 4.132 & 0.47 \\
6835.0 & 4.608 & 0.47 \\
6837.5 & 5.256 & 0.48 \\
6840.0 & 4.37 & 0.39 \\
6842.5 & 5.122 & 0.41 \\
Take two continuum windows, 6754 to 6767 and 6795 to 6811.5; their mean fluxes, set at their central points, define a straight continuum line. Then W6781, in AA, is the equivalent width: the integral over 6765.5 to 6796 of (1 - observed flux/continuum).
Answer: 0.7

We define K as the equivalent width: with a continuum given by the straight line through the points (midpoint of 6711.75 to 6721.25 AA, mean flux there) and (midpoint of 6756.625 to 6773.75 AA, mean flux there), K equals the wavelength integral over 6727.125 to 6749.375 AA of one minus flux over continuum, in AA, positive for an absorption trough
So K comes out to 0.5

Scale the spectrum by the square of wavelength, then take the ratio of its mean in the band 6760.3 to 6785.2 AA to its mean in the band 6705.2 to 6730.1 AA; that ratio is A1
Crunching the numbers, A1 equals 0.99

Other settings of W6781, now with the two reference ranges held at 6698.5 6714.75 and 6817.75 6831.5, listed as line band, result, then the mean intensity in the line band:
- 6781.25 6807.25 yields -1.7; 5.1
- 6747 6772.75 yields -0.5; 4.97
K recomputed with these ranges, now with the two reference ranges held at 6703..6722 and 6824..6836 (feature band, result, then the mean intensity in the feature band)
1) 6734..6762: -0.41 AA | 5.05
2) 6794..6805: -0.98 AA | 5.17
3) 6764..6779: 0.12 AA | 4.83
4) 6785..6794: -0.35 AA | 4.98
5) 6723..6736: 0.45 AA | 4.88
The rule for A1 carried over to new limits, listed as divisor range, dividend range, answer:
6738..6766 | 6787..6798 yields 1.00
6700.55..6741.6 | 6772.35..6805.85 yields 1.03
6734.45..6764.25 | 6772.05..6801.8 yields 1.01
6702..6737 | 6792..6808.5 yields 1.05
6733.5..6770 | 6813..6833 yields 0.94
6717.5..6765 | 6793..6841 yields 0.99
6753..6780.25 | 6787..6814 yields 1.05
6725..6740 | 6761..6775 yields 1.00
